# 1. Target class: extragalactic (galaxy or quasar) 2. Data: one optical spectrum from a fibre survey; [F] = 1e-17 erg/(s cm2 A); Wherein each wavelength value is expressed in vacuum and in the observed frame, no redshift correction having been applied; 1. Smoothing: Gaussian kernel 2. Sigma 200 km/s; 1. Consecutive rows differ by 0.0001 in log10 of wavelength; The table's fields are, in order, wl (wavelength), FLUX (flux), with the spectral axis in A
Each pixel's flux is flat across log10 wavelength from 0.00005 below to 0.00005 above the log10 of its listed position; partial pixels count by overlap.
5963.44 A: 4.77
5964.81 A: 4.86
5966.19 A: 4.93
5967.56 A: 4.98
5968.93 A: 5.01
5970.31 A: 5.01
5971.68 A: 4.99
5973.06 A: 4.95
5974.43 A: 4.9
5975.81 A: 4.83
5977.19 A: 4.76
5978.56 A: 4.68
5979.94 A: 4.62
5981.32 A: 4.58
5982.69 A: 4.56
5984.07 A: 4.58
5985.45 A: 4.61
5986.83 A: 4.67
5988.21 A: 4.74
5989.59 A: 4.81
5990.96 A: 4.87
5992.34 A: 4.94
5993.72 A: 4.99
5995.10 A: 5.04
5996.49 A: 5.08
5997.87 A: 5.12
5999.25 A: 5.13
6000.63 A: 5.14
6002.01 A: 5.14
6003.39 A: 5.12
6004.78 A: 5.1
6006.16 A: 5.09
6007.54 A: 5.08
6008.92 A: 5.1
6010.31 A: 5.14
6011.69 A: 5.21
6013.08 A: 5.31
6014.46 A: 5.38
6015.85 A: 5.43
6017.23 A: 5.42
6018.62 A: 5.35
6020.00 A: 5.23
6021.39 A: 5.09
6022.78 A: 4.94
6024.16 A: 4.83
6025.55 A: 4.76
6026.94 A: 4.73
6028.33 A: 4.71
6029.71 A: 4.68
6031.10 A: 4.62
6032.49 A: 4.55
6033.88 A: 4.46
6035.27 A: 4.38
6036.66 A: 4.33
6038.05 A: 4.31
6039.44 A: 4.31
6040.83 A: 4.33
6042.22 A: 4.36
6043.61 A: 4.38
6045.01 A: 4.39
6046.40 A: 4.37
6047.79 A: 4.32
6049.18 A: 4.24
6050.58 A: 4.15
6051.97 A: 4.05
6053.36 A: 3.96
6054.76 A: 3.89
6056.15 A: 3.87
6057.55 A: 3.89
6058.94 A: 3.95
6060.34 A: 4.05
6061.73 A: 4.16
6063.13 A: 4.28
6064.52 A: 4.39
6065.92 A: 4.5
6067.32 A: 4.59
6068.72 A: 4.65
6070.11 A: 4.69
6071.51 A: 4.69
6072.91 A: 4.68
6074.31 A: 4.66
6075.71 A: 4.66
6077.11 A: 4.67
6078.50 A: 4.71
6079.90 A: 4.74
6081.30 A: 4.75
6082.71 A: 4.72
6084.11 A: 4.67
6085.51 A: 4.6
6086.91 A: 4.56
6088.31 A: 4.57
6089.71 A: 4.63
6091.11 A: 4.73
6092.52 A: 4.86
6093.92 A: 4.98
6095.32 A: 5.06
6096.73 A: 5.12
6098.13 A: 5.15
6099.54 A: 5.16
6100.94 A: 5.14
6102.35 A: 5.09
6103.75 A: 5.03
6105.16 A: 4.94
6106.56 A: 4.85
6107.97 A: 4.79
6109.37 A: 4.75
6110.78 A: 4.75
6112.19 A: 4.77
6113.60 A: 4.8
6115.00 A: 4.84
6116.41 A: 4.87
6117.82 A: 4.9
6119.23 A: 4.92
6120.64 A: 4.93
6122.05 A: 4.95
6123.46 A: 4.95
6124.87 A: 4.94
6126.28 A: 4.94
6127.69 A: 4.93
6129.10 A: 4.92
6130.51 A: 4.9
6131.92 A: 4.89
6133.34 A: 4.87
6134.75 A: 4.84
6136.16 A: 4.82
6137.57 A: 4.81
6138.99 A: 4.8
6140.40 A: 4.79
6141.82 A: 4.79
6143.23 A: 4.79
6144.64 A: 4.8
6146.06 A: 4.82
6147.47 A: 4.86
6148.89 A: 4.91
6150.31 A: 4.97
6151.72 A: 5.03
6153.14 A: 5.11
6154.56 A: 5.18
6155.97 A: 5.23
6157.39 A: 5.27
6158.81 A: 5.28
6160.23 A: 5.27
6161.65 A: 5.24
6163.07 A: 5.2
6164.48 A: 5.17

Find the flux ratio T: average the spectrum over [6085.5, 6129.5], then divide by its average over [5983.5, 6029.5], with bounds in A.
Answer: 0.97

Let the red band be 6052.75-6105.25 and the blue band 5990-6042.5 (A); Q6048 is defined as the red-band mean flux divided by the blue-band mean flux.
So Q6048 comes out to 0.94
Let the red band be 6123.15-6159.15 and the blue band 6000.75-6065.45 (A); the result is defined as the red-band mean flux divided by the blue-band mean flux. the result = 1.1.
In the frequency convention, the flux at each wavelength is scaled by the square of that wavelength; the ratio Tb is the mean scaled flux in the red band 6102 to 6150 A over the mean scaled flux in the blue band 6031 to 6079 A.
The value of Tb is 1.1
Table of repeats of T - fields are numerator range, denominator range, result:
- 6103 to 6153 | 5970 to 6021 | 0.98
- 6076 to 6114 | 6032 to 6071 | 1.13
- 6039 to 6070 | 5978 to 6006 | 0.87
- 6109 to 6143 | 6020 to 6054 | 1.08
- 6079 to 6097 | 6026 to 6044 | 1.06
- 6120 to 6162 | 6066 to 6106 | 1.03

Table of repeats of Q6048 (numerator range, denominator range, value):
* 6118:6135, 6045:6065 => 1.19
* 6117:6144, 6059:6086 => 1.07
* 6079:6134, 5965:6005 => 1.00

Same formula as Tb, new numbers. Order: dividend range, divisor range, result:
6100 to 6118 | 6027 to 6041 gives 1.12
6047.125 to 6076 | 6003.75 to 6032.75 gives 0.86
